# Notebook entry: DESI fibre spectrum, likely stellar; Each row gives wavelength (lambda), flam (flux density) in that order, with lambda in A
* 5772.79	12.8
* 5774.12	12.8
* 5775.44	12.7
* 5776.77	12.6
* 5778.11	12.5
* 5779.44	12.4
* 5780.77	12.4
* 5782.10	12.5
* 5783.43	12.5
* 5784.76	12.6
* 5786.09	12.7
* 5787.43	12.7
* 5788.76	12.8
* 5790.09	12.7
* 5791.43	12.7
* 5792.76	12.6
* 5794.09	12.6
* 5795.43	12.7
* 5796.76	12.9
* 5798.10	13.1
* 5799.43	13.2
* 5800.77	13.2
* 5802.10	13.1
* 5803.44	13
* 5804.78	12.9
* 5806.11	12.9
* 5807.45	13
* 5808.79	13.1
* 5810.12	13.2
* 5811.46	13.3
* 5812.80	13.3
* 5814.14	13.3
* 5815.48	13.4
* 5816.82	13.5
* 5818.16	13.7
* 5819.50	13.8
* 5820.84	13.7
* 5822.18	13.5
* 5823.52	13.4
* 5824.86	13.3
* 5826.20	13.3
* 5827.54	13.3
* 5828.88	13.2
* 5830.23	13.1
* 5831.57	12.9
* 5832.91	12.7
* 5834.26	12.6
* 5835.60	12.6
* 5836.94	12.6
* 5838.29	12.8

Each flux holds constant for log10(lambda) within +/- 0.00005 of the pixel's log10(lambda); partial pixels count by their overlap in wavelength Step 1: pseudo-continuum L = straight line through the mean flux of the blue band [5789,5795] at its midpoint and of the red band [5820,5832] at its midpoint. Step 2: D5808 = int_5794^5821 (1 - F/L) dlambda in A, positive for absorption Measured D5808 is -0.5 A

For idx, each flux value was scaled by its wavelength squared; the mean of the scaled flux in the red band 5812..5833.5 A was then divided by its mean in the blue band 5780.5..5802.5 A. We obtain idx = 1.06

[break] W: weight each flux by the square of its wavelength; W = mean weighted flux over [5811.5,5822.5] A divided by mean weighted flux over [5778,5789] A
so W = 1.1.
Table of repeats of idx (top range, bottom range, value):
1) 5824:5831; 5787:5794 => 1.06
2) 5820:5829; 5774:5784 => 1.09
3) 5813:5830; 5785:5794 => 1.07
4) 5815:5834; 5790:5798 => 1.06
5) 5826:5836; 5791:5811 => 1.01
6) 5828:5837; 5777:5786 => 1.05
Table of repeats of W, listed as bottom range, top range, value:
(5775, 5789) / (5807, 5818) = 1.07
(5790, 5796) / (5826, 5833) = 1.05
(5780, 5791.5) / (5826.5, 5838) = 1.04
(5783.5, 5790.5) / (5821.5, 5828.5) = 1.07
